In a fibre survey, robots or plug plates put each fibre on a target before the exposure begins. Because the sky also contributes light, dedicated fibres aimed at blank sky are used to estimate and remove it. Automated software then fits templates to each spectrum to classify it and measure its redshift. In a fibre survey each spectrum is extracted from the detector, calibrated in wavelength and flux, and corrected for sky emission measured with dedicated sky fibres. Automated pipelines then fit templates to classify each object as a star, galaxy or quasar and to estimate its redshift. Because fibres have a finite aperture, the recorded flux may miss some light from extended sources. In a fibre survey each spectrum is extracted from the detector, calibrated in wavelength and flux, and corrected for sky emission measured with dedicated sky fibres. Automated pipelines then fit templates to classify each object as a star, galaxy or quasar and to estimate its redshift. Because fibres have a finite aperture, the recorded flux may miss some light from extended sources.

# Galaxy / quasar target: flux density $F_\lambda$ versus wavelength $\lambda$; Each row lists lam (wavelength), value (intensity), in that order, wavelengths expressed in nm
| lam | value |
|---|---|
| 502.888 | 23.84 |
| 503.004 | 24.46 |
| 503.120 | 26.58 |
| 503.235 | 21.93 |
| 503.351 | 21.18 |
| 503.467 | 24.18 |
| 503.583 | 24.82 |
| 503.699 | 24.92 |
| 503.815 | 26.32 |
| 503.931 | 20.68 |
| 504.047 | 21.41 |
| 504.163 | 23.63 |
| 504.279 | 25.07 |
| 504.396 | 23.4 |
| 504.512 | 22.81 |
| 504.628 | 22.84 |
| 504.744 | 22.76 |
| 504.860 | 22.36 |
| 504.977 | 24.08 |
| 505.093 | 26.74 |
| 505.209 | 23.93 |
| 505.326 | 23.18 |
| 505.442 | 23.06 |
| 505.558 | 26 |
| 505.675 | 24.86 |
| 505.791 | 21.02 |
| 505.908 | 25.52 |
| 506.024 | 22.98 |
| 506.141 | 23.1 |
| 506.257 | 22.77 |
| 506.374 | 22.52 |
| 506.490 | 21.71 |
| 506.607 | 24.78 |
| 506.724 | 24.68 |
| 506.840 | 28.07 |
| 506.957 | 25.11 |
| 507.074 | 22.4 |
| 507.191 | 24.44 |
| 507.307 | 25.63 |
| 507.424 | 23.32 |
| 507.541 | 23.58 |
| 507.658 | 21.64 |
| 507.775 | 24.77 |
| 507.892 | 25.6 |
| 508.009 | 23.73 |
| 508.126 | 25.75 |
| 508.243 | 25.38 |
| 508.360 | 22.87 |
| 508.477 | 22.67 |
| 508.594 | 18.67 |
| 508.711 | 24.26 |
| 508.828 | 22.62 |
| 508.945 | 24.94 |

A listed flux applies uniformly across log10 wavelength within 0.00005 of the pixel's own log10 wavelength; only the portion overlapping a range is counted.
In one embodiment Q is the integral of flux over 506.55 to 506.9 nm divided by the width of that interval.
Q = 25.9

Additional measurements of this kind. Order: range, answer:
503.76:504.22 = 23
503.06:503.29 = 24.4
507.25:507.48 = 24.5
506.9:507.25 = 24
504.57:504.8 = 22.8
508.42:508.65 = 20.7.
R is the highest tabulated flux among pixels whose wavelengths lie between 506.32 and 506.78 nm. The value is 24.78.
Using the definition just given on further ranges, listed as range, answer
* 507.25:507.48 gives 25.63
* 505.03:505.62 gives 26.74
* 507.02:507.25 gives 24.44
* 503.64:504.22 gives 26.32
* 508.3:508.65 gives 22.87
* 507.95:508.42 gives 25.75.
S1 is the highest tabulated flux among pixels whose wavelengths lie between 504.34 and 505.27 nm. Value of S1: 26.74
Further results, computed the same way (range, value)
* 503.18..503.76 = 24.92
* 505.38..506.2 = 26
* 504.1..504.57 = 25.07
